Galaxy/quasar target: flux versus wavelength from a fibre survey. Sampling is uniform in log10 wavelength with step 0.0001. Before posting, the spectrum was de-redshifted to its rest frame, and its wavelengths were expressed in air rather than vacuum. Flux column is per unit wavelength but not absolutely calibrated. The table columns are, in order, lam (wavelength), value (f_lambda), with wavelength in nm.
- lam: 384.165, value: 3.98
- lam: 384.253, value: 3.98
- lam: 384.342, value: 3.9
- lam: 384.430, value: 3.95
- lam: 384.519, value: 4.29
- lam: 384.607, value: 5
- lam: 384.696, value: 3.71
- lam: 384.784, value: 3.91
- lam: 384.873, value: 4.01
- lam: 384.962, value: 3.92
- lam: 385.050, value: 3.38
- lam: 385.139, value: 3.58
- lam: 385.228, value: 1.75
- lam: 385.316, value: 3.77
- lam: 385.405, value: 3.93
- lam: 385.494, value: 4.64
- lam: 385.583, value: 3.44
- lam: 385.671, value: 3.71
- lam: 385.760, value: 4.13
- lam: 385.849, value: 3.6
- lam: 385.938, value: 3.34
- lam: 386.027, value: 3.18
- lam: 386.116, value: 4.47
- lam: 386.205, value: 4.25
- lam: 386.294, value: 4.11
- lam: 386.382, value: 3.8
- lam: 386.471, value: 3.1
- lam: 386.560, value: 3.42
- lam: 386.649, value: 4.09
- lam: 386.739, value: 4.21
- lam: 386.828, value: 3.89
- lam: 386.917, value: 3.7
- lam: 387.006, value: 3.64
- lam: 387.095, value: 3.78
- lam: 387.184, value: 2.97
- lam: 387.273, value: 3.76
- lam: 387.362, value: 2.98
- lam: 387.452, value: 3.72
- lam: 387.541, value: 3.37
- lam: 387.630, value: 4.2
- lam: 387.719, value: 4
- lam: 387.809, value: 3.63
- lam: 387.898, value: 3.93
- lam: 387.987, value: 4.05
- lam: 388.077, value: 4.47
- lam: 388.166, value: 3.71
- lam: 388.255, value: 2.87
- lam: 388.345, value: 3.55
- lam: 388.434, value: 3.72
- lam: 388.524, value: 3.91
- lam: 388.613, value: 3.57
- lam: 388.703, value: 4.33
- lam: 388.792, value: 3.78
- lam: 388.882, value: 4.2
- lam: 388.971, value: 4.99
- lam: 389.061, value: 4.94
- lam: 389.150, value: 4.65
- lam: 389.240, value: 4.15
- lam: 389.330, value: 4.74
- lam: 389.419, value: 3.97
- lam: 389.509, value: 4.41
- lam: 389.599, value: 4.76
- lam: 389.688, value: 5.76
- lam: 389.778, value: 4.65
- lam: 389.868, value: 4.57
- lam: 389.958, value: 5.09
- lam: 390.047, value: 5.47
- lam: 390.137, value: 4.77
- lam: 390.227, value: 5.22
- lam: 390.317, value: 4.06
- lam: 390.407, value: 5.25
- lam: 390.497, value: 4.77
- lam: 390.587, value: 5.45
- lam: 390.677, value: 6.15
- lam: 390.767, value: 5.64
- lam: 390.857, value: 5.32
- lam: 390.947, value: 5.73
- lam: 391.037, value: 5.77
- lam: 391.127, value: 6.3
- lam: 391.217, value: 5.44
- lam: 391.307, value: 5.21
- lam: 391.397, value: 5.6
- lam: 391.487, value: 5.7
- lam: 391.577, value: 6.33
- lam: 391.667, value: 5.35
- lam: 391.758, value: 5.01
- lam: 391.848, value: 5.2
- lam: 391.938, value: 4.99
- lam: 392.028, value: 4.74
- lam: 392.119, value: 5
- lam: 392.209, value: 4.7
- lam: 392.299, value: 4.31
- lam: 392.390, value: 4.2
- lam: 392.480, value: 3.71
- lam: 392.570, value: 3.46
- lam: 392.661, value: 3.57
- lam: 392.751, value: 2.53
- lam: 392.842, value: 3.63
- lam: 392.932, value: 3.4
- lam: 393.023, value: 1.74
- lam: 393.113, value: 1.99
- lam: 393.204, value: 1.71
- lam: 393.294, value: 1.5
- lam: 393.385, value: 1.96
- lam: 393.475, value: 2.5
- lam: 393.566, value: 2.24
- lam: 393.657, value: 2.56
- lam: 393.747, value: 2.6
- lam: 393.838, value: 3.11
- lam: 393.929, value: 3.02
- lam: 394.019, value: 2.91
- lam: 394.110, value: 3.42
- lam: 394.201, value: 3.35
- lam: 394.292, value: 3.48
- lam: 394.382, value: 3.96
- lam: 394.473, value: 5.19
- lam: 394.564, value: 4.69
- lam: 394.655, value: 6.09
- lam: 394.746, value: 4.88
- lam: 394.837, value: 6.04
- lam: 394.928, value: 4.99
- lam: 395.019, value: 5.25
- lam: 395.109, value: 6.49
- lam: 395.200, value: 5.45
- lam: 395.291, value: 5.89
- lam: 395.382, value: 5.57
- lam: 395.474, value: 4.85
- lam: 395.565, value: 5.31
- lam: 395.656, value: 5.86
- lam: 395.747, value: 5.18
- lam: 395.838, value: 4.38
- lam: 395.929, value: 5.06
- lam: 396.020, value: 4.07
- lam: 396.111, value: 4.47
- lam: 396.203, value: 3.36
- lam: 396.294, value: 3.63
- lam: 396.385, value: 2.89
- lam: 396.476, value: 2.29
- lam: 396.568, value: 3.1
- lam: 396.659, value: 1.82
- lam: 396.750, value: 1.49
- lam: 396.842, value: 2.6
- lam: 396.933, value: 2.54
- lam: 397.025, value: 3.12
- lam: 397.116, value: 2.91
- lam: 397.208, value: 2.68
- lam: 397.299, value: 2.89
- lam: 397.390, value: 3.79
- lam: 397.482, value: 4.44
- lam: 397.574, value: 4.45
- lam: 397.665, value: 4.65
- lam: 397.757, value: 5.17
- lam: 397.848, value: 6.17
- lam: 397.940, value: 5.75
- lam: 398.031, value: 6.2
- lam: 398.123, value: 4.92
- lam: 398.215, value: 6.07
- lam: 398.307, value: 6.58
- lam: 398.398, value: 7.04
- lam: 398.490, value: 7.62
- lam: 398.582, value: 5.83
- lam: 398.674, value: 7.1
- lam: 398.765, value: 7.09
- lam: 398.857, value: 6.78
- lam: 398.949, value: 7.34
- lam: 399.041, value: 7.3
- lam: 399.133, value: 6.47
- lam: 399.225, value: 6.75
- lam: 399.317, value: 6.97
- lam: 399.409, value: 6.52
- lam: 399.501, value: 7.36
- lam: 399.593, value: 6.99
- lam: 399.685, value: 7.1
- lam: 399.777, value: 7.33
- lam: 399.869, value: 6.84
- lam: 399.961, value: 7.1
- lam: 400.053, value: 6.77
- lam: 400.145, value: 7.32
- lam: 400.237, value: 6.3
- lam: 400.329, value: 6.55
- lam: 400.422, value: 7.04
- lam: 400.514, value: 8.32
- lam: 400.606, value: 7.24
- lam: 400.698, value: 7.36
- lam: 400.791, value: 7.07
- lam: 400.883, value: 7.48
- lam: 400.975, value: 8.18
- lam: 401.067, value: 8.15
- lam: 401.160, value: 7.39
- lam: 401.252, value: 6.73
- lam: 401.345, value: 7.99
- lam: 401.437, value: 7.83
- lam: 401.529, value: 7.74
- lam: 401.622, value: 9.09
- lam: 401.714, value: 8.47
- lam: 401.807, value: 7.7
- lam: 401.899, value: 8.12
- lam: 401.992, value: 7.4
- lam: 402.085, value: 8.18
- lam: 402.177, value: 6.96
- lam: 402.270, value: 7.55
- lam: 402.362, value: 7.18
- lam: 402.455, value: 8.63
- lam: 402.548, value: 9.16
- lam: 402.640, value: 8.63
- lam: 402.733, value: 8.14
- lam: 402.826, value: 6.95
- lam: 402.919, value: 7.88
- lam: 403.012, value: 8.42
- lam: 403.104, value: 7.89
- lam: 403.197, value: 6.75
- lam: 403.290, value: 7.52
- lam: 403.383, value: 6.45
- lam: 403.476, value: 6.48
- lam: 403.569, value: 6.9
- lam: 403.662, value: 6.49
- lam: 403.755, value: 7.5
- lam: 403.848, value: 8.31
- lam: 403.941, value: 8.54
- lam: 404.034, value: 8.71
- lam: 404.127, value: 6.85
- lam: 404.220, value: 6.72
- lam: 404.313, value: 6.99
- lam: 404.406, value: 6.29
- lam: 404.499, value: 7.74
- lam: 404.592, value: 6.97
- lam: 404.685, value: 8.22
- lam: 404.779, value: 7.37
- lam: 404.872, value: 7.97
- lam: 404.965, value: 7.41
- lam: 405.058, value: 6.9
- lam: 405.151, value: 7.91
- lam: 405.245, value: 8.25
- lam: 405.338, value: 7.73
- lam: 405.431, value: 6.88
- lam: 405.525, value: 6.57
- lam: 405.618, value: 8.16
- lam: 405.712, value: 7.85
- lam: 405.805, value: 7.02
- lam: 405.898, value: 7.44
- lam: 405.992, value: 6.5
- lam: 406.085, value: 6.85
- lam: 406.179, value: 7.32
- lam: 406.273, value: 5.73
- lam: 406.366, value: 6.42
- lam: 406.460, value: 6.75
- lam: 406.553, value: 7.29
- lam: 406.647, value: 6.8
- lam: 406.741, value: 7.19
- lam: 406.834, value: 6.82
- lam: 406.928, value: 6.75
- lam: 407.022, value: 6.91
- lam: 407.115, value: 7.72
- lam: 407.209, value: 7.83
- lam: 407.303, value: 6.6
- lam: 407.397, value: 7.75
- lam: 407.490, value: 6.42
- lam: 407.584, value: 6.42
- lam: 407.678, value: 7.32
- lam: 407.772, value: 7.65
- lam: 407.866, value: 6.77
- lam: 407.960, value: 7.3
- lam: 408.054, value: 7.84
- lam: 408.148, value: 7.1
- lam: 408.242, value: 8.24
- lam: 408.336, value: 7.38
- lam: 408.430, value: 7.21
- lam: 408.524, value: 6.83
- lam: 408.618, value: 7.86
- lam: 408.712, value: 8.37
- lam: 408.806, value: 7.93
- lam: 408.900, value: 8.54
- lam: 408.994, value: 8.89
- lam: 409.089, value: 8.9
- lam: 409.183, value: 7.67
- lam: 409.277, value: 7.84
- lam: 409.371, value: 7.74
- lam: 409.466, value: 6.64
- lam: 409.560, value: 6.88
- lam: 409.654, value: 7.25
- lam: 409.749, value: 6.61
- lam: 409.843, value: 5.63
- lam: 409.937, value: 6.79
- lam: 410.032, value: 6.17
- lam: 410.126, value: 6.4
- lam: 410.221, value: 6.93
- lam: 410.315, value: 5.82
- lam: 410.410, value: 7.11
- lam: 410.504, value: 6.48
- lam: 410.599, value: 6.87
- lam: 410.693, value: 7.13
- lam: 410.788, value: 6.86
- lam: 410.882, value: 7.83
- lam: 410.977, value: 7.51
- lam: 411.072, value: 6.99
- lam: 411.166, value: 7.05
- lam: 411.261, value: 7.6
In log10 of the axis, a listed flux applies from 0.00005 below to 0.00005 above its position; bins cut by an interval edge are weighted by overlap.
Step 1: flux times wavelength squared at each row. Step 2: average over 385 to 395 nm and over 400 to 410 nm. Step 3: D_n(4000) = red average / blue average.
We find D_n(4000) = 1.9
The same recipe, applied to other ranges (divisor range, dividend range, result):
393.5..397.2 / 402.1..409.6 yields 1.97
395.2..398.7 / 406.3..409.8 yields 1.72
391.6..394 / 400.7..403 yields 2.40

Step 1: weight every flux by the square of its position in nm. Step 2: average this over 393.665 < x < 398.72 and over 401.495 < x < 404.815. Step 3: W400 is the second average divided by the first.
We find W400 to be 1.8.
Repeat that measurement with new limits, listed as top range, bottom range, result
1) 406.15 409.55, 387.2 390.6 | 1.89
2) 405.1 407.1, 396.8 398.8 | 1.49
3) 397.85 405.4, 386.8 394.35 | 1.88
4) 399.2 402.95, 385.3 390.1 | 2.00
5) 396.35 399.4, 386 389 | 1.38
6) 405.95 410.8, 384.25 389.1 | 2.08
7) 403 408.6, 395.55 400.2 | 1.43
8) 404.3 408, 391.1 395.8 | 1.79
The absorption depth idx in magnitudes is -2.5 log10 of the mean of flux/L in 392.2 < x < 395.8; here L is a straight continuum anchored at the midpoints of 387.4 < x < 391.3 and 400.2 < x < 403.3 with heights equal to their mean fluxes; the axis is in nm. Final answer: 0.425 mag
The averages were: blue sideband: 4.59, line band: 3.93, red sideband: 7.71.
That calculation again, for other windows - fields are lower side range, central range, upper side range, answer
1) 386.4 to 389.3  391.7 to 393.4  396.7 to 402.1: 0.33 mag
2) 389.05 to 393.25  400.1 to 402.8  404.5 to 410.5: -0.22 mag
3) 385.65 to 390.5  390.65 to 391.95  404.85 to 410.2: -0.21 mag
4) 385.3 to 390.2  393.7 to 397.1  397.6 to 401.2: 0.38 mag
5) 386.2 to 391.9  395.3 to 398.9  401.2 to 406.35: 0.31 mag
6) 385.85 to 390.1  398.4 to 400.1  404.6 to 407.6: -0.16 mag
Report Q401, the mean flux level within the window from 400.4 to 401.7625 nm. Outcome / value 7.75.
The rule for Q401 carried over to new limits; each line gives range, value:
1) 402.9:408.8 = 7.29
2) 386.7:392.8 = 4.5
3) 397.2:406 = 7.09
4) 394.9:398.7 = 4.6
